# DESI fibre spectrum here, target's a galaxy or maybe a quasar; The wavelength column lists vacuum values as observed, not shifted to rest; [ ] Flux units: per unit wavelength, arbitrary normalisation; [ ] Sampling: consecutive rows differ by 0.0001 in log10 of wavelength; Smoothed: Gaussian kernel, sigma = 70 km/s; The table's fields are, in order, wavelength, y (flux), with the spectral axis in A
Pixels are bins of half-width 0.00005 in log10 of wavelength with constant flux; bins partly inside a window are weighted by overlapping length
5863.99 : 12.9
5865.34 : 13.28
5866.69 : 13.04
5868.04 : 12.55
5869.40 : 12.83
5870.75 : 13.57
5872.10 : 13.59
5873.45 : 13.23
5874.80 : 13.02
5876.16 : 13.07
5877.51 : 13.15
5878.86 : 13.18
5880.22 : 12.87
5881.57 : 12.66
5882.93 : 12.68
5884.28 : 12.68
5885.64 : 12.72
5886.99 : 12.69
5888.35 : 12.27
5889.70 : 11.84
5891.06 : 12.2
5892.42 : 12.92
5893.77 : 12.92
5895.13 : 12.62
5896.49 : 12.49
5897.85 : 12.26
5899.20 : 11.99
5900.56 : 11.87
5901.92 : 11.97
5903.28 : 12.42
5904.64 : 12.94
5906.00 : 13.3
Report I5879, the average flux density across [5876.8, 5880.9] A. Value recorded 13.1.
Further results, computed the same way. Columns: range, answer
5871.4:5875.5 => 13.3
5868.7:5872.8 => 13.3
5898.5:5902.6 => 12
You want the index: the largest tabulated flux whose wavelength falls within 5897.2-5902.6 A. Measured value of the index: 12.26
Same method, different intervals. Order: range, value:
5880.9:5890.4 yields 12.72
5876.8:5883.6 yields 13.18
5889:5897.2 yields 12.92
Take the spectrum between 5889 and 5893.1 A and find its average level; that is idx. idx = 12.3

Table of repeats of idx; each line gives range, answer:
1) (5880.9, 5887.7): 12.7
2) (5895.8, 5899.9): 12.3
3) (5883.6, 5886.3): 12.7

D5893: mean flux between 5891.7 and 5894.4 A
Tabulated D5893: 12.9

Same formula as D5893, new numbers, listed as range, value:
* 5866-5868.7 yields 12.8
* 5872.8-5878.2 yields 13.1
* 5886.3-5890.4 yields 12.3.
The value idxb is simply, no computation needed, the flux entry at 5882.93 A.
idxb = 12.68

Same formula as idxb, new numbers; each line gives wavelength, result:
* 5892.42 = 12.92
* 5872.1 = 13.59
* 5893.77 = 12.92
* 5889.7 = 11.84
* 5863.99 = 12.9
